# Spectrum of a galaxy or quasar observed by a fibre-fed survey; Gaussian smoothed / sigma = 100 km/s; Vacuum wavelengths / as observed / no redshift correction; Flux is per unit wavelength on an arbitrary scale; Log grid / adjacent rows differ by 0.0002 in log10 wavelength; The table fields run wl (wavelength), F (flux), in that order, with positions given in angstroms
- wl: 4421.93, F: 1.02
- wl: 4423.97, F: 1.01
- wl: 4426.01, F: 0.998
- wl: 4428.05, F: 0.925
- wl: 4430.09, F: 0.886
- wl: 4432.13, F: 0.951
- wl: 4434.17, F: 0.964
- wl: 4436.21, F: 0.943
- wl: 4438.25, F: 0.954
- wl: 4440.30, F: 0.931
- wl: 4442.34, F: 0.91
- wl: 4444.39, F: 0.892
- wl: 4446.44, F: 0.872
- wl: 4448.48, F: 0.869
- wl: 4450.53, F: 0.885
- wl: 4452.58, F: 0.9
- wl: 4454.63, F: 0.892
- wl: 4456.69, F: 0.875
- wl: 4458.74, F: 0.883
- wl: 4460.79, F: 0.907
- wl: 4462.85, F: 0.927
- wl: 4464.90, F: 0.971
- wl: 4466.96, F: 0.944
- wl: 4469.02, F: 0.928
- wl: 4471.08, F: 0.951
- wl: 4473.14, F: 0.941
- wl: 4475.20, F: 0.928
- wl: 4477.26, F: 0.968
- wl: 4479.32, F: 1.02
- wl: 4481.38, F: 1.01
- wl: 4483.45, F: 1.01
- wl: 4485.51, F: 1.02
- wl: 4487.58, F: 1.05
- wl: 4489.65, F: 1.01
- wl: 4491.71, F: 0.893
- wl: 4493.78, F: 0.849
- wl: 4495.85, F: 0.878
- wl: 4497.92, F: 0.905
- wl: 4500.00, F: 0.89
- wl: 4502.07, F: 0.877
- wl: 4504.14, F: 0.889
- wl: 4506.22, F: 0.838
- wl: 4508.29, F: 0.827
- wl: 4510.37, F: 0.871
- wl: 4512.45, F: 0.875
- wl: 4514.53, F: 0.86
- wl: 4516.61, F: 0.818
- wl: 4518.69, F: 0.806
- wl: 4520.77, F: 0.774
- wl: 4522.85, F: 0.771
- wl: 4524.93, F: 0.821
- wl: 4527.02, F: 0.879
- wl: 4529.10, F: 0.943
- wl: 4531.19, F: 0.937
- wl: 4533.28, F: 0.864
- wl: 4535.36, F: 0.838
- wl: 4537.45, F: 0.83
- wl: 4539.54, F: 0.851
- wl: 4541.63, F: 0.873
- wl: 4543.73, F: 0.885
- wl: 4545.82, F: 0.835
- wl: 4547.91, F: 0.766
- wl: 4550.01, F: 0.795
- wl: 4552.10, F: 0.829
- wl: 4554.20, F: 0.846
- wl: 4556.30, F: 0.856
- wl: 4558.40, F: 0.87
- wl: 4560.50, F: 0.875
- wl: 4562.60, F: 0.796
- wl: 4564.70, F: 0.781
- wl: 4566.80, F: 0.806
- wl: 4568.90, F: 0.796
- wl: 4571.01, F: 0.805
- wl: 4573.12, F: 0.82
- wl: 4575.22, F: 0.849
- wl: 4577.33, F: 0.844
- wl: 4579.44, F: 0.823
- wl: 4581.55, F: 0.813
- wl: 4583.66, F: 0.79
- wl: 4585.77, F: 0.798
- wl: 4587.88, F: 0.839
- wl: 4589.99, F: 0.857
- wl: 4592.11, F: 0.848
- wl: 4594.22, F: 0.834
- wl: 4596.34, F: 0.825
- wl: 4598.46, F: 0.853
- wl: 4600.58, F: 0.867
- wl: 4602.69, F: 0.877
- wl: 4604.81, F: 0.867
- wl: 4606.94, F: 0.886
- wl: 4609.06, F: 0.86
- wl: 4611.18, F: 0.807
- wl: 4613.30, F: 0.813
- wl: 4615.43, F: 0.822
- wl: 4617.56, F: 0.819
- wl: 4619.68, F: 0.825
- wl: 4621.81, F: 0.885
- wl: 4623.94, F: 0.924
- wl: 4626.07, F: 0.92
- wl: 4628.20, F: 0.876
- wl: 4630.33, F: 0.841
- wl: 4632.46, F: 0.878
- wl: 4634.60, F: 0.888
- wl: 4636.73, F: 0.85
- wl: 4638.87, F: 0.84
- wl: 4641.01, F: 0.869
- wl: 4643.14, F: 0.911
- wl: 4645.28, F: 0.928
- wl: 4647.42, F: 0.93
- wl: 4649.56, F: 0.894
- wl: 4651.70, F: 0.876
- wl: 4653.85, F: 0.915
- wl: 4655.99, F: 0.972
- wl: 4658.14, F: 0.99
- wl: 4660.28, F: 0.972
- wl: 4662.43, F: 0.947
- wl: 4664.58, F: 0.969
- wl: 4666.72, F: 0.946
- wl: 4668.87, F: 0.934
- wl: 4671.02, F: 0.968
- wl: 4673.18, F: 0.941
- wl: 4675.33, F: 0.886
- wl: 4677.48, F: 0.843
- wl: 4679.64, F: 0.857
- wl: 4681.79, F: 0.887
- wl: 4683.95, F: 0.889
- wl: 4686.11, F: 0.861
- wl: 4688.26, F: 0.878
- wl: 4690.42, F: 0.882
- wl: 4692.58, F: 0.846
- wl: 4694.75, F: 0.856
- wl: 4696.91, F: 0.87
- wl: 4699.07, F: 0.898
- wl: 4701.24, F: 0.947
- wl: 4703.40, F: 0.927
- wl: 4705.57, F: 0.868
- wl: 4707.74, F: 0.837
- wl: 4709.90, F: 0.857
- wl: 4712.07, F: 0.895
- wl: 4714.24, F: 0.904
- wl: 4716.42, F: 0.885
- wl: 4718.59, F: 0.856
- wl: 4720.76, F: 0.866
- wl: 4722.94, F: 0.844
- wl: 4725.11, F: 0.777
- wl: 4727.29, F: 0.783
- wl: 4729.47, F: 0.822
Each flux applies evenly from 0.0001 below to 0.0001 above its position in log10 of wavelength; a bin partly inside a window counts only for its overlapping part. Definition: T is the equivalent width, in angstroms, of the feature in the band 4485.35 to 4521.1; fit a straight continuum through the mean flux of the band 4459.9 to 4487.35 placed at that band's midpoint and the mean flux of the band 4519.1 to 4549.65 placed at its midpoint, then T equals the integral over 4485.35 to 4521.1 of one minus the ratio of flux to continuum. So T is 0.96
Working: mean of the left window 0.966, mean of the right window 0.846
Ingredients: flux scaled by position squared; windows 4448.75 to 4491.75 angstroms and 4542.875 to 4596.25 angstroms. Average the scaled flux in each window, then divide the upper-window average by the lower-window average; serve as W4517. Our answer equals 0.91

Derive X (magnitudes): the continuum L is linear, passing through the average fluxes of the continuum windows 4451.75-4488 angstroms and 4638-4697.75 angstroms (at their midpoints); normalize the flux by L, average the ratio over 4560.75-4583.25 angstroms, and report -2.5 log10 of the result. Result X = 0.14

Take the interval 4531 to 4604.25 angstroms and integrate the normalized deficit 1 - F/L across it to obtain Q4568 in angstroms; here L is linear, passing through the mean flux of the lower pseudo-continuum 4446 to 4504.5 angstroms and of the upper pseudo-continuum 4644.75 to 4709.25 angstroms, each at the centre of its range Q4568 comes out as 6.70 angstroms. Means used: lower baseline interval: 0.93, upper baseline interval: 0.907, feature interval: 0.835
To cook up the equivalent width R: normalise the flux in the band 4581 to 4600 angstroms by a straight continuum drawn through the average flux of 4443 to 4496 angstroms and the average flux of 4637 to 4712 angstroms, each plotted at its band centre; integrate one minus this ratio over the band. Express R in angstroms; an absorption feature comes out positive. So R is 1.8 angstroms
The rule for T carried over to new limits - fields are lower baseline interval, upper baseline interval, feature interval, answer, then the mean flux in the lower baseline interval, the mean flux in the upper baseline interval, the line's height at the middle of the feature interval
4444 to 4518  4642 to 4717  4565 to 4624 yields 4.76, 0.914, 0.905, 0.909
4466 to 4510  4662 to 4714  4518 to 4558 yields 3.51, 0.933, 0.895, 0.924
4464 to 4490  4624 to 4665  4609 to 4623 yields 1.35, 0.98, 0.908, 0.92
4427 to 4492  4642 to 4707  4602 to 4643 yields 2.45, 0.939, 0.909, 0.916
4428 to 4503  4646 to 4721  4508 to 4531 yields 1.96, 0.93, 0.902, 0.923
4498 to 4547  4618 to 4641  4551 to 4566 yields 0.44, 0.855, 0.871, 0.861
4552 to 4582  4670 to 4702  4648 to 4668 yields -1.59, 0.827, 0.886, 0.872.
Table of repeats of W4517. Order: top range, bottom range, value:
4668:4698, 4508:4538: 1.12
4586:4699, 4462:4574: 1.06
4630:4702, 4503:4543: 1.13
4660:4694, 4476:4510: 1.05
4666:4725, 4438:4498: 1.05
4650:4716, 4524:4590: 1.14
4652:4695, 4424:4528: 1.09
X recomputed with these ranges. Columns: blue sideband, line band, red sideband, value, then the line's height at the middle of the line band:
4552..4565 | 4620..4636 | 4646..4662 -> 0.031 mag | 0.909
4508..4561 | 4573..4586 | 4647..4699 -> 0.058 mag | 0.866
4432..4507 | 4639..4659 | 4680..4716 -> -0.030 mag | 0.891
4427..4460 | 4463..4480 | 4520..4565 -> -0.075 mag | 0.89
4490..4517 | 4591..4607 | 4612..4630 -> 0.008 mag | 0.861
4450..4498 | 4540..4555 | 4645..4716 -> 0.117 mag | 0.928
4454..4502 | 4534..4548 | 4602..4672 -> 0.094 mag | 0.922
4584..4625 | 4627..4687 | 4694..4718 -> -0.048 mag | 0.867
